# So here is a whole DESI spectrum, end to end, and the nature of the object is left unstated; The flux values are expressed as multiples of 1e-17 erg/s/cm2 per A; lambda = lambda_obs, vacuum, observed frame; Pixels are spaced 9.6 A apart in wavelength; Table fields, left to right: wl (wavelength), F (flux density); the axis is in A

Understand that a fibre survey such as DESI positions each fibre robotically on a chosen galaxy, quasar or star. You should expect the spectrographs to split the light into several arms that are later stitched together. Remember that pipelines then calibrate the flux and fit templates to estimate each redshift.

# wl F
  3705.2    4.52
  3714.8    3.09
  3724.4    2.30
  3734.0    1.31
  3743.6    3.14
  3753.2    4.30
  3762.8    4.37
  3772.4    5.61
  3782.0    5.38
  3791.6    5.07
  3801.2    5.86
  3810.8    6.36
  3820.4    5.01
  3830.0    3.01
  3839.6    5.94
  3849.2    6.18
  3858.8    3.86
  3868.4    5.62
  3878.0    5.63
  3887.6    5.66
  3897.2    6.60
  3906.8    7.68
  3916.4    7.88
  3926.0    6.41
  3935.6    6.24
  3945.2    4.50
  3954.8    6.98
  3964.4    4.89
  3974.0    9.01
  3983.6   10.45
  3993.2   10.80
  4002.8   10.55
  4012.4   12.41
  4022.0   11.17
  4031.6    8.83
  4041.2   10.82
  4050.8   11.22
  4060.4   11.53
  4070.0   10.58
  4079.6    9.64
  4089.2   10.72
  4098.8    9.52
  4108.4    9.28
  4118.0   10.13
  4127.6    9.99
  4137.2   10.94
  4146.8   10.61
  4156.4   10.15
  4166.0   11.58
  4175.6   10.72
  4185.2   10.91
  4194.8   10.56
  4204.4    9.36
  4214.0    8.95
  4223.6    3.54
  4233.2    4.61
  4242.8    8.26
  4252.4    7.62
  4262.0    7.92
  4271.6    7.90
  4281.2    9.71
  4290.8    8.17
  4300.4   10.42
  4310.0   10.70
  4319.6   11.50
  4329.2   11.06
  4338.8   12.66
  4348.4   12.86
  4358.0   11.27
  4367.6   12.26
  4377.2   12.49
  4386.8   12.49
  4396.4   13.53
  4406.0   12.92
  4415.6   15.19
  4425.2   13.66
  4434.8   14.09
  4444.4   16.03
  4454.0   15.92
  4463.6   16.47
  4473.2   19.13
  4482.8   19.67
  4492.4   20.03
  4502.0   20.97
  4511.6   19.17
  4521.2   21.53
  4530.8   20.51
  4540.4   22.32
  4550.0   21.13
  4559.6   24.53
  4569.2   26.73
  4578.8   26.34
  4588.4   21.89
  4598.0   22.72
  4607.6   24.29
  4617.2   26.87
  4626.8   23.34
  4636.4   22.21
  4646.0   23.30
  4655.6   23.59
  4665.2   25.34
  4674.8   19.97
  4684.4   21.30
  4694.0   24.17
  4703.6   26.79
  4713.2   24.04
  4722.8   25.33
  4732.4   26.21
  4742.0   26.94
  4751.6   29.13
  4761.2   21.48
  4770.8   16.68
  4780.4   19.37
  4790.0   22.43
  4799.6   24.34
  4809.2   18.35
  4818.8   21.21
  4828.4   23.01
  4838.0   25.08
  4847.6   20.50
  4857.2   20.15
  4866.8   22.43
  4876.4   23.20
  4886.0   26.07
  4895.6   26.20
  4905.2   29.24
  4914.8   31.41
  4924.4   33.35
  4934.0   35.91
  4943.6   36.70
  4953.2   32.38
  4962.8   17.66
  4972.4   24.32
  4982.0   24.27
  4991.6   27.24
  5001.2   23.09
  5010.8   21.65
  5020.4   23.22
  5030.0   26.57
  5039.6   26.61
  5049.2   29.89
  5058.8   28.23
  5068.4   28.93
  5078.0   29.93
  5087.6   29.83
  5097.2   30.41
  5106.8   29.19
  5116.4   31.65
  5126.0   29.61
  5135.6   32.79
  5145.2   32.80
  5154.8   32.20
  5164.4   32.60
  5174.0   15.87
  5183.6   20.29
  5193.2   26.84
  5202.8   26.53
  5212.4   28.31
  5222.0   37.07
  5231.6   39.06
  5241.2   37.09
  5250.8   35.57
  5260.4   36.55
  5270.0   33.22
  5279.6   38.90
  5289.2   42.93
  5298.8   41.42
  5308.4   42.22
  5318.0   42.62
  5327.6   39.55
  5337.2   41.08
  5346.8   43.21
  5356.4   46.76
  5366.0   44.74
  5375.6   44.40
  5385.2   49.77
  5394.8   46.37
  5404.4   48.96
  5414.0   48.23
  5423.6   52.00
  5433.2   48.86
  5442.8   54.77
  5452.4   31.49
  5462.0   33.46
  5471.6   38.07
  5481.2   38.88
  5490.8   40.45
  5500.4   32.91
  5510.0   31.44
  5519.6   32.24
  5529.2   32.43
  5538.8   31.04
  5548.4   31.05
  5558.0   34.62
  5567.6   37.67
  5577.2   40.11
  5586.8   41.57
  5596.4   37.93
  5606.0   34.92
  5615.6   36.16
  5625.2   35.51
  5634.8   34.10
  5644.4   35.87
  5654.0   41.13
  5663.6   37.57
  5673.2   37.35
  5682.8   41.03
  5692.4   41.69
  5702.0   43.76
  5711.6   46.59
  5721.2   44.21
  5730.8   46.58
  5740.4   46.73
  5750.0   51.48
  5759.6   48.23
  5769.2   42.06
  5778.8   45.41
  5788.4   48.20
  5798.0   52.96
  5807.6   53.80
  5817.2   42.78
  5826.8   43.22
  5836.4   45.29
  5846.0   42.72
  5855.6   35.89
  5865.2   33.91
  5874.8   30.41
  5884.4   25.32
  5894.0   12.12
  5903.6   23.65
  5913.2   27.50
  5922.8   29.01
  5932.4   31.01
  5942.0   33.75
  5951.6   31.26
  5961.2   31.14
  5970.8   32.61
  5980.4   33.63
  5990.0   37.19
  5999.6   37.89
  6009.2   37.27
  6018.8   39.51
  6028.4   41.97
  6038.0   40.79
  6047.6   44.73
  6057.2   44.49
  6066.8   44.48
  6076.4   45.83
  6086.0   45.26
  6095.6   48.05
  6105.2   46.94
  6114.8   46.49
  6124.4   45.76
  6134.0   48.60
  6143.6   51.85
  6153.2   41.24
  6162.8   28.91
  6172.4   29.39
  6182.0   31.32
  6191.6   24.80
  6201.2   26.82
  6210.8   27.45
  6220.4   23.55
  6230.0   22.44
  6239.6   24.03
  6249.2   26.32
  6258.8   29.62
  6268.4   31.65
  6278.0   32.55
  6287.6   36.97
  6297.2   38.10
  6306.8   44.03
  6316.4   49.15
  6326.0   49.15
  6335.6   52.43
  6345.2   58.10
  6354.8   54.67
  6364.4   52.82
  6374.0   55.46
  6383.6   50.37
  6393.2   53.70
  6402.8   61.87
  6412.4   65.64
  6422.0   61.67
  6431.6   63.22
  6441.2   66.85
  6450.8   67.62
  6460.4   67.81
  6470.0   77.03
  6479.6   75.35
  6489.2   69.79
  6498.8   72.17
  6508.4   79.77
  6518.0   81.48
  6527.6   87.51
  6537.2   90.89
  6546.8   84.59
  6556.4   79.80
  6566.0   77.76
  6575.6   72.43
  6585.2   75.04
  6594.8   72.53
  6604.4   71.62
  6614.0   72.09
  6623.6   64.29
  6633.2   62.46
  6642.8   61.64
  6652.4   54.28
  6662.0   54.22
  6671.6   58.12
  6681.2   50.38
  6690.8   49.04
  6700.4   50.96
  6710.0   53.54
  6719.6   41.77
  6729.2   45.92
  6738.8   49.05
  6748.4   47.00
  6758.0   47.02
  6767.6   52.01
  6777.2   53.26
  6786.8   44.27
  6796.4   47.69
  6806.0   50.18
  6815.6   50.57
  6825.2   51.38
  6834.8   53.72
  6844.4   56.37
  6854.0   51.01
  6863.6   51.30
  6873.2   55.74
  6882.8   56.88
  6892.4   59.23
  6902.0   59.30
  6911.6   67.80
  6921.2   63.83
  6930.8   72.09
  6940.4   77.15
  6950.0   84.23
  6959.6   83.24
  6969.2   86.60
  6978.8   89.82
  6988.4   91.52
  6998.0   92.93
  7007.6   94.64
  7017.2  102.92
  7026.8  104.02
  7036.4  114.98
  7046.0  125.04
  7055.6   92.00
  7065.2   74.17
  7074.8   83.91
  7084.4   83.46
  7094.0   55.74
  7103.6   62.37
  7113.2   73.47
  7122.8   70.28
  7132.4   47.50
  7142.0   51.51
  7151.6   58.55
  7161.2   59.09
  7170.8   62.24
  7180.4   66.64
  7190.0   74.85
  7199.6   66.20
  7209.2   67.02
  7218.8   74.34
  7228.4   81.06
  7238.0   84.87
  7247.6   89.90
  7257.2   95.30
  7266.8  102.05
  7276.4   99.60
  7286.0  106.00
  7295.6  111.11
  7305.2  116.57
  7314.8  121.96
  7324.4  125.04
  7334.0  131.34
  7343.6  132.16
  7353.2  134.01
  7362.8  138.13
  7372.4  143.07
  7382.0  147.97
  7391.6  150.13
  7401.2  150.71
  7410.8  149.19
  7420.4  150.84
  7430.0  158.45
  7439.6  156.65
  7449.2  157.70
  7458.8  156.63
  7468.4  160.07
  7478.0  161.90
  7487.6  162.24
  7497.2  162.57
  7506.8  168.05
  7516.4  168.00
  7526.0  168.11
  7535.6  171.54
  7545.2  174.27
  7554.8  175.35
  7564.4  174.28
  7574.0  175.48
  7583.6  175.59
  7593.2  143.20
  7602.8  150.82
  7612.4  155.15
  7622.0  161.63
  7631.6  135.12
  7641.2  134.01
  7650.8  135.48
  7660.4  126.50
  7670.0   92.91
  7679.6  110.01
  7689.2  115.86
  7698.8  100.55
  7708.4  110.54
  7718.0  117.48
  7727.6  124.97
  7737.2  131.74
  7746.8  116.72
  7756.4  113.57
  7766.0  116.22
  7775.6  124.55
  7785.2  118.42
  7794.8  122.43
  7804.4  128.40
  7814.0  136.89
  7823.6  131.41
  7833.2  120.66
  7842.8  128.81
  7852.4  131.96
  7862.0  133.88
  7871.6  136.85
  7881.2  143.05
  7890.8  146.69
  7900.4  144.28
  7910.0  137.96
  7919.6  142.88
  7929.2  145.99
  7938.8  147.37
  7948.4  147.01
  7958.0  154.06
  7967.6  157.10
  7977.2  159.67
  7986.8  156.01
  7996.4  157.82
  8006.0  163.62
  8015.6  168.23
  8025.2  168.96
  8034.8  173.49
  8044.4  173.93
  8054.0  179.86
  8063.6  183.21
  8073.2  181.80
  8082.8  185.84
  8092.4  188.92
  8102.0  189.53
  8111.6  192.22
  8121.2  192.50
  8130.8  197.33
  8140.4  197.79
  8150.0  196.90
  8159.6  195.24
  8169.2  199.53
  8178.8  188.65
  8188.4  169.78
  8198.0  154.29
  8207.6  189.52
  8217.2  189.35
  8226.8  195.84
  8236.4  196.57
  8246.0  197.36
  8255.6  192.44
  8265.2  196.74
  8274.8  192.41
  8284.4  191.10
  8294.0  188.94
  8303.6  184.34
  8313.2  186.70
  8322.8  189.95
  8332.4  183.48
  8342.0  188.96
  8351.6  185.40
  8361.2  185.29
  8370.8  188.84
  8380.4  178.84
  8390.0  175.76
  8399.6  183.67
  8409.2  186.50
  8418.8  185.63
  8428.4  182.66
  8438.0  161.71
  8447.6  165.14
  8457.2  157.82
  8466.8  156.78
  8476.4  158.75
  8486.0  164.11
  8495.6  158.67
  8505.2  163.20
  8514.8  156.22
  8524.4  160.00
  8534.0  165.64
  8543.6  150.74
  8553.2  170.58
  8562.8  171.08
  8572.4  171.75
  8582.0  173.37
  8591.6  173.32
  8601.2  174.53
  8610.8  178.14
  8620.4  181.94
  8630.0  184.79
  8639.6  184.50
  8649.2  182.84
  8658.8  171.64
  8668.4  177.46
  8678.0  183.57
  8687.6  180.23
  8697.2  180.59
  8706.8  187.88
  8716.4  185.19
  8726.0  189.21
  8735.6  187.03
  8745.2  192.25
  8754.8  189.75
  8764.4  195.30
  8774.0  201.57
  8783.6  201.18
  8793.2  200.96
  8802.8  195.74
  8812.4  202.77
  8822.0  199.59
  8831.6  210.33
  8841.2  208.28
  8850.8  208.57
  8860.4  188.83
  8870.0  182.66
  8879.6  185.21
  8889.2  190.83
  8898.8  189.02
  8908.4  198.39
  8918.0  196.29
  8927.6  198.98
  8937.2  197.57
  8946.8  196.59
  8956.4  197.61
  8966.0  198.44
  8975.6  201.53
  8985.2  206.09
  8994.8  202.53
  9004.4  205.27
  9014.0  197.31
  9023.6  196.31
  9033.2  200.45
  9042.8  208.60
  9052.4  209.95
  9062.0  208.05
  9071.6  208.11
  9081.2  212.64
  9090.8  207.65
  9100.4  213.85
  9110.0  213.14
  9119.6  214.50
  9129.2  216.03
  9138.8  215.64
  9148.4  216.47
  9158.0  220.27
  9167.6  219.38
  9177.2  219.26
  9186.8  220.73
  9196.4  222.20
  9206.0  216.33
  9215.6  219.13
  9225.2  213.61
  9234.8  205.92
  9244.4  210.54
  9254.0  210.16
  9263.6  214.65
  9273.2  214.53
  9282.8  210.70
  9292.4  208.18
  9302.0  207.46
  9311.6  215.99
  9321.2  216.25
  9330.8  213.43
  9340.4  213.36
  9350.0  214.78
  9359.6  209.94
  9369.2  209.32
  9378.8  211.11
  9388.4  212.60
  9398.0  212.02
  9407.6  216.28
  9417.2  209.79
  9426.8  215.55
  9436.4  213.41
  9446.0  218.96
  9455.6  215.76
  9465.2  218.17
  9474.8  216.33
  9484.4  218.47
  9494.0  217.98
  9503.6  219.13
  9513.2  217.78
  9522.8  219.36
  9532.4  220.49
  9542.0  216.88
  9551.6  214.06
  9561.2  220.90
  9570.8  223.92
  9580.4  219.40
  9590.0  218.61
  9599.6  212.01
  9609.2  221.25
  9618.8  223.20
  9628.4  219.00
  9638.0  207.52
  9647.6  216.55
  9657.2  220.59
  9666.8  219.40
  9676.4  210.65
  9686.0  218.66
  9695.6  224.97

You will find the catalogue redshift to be 0.000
